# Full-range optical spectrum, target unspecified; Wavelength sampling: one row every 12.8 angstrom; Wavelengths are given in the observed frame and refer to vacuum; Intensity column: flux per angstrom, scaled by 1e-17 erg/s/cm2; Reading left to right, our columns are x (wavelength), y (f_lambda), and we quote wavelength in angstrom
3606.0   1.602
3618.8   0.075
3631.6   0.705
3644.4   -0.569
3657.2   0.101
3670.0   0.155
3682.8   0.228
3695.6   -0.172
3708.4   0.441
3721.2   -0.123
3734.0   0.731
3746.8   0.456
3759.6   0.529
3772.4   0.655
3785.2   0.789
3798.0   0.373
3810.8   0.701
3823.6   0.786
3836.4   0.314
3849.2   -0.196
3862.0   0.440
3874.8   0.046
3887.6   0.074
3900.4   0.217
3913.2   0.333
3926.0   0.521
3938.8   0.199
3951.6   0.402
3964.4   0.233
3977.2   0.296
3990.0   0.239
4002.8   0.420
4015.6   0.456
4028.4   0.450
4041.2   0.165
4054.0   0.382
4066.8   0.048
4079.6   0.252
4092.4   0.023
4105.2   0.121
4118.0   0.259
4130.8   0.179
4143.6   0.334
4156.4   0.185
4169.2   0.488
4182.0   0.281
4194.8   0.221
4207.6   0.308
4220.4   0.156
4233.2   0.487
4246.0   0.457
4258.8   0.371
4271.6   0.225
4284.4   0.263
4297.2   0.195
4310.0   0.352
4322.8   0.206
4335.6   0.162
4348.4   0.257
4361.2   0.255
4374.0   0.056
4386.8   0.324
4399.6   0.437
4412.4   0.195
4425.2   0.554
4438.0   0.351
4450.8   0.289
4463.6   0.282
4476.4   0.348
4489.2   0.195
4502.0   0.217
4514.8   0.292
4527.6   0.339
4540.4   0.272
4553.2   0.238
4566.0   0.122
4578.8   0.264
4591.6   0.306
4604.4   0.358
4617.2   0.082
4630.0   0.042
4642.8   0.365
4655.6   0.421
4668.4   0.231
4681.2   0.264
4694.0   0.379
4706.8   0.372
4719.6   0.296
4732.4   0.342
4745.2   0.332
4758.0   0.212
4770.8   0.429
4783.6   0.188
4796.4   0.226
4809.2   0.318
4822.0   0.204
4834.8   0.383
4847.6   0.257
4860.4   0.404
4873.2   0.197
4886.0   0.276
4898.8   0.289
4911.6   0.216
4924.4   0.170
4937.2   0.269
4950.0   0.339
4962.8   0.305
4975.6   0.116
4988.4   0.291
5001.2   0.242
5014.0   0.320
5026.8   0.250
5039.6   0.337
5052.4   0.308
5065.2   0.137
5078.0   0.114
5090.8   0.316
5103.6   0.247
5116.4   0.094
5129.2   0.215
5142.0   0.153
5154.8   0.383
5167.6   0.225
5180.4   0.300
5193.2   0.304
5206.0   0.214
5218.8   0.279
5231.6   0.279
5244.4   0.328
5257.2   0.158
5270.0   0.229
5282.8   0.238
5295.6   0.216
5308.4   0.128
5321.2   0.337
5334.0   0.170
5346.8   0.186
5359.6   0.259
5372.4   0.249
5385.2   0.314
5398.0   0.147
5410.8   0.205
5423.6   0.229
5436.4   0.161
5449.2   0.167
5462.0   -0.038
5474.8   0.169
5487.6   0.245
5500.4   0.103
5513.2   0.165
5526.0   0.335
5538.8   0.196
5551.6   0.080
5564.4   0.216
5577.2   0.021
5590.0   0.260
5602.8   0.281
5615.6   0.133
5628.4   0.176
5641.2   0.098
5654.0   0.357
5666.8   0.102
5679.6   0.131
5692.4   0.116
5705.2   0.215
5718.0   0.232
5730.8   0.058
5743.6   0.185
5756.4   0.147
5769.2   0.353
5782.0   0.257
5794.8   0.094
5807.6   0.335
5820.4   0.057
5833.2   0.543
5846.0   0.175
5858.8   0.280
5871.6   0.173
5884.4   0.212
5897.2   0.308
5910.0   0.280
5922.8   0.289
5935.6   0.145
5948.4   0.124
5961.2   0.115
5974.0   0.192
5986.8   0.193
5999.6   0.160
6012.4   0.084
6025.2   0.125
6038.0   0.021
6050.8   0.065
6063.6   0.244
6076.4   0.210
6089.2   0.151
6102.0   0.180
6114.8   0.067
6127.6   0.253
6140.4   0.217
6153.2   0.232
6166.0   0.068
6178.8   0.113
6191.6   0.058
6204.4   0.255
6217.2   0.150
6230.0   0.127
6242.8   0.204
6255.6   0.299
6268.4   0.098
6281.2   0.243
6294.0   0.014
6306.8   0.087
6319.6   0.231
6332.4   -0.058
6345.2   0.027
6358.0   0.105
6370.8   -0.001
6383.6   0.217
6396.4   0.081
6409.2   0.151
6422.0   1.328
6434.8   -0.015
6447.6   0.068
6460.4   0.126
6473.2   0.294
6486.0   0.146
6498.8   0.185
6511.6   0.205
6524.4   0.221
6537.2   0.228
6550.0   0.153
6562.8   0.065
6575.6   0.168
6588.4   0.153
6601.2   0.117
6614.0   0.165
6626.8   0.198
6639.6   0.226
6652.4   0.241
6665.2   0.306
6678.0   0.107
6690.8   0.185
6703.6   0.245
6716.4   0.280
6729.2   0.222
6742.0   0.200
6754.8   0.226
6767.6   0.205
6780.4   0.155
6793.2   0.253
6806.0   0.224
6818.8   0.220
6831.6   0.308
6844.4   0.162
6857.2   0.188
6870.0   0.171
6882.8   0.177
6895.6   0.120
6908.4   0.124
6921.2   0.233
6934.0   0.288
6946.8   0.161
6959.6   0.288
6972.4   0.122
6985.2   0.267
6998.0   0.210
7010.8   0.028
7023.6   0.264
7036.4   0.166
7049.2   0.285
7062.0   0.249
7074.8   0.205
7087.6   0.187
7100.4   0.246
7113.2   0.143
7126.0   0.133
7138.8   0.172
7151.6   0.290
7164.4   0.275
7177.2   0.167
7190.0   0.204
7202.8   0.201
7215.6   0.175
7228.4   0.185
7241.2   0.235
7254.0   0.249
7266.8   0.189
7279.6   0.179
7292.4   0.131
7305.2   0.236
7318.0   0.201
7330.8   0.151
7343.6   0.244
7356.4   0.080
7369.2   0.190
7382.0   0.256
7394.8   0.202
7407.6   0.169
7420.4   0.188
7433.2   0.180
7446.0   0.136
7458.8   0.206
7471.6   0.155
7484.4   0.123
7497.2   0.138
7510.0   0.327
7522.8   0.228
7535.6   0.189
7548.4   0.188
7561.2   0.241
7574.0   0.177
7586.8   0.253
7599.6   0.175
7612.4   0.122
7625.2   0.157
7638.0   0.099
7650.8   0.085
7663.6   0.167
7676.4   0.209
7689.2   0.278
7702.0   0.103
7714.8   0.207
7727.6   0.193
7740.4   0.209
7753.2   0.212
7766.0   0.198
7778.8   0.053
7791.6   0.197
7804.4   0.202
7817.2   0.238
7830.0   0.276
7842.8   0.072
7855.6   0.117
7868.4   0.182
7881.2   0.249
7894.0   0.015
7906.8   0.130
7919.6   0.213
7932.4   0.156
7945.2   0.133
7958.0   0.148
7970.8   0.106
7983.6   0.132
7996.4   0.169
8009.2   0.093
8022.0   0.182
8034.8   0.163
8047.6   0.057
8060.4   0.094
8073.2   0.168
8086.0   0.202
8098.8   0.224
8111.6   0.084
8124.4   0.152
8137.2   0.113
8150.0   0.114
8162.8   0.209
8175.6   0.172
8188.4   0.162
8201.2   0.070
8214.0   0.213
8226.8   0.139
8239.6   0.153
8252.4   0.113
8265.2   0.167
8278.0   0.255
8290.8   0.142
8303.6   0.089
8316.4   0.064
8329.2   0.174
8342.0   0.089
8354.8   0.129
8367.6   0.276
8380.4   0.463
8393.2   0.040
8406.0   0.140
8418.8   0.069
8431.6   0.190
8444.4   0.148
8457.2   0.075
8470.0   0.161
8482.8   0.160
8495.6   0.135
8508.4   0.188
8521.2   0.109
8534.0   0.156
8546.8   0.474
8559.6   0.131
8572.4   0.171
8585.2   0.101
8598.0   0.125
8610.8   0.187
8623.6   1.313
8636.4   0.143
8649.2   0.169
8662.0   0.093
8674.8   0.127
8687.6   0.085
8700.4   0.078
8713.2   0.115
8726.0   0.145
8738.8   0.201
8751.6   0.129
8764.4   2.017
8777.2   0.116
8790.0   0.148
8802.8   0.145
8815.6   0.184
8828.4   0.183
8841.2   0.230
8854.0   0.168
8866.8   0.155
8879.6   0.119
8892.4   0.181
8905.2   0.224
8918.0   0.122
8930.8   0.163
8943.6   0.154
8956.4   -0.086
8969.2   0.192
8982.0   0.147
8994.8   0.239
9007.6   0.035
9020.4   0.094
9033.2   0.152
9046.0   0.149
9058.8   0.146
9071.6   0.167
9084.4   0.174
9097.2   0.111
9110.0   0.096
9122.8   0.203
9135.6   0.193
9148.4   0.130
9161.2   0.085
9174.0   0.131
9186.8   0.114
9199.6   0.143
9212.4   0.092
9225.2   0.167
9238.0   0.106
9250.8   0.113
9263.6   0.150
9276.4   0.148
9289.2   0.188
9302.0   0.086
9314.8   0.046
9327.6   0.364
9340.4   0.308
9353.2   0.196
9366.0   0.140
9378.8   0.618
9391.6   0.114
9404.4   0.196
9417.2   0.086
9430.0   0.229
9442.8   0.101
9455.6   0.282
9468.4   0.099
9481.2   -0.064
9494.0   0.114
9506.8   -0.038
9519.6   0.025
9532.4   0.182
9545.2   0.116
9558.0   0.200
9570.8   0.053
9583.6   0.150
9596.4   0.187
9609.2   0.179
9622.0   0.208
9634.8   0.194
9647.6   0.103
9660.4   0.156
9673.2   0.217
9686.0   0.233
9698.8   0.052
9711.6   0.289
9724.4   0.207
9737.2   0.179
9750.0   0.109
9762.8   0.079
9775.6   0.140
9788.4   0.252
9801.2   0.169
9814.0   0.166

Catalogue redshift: 0.722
